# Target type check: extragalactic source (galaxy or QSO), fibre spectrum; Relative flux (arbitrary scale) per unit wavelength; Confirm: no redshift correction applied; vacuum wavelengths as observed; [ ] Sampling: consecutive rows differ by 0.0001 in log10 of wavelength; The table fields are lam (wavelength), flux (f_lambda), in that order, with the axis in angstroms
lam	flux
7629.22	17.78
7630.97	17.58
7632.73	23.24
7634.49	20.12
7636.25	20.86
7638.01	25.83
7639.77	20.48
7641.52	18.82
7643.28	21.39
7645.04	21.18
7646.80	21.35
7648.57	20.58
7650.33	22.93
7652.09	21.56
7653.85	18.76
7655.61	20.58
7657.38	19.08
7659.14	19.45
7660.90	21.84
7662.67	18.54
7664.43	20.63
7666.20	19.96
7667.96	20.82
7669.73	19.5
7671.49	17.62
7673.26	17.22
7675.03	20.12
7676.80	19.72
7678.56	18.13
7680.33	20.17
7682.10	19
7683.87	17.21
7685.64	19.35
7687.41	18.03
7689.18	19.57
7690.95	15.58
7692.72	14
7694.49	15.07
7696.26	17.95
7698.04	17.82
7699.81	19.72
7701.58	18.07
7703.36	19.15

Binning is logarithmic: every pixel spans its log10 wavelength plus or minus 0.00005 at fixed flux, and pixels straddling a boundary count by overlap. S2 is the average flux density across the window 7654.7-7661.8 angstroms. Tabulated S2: 20.2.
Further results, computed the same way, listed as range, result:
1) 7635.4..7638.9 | 23.3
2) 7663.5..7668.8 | 20.5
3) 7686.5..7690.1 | 18.8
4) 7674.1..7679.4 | 19.3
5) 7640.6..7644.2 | 20.2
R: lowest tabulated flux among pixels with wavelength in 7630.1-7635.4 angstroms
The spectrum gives 17.58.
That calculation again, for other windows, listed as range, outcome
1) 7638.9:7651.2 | 18.82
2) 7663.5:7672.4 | 17.62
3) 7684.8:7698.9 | 14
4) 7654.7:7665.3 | 18.54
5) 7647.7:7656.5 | 18.76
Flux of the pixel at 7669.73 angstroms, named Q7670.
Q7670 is 19.5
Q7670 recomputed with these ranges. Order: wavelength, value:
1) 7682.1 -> 19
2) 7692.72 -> 14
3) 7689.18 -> 19.57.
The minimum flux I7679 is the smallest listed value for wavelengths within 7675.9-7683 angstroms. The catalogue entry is 18.13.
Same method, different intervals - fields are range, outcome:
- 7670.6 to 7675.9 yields 17.22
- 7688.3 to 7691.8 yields 15.58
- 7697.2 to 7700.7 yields 17.82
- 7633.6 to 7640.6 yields 20.12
